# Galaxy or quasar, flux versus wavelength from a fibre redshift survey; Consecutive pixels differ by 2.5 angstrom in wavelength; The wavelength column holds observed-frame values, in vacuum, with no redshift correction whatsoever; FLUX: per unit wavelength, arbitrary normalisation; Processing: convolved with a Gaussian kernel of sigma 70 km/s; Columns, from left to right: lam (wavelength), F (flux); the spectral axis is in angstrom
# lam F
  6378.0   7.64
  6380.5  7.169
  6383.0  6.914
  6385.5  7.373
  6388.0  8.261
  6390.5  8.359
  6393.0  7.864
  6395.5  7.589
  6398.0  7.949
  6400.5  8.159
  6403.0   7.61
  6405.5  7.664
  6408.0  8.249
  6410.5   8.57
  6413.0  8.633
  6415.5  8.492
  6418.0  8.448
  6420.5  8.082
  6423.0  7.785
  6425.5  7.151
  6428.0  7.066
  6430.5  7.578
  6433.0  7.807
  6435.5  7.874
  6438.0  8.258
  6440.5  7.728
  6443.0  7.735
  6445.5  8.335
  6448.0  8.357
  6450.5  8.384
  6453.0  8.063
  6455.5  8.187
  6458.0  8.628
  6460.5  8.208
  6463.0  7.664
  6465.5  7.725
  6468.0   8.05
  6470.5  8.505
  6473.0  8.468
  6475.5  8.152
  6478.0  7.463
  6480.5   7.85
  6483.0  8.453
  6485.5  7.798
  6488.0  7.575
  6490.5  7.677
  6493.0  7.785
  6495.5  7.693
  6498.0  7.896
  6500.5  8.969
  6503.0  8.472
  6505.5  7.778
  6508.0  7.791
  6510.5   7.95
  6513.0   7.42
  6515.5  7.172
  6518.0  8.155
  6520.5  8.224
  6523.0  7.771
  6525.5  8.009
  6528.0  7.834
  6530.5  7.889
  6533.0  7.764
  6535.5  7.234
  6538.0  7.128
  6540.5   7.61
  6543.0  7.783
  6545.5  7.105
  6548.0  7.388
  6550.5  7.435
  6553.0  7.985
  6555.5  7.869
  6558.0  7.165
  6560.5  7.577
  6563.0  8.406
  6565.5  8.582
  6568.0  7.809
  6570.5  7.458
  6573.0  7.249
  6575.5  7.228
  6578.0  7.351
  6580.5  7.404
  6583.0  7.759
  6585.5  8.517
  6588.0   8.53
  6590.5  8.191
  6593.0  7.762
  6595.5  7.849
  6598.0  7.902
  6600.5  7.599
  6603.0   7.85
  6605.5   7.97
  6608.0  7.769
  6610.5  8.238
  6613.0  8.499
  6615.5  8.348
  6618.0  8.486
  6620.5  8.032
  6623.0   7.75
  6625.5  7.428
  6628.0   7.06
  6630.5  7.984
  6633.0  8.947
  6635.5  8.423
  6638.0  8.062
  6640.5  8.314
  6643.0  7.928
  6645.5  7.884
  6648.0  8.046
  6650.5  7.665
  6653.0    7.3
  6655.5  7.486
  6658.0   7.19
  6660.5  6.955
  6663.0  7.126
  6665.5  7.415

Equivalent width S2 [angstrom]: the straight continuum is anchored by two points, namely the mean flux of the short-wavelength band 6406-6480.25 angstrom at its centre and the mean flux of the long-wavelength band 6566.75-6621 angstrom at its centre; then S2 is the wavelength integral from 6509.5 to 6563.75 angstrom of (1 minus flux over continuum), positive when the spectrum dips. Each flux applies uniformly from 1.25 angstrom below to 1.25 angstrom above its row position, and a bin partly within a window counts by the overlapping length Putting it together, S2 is 2.0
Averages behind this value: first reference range 8.05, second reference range 7.9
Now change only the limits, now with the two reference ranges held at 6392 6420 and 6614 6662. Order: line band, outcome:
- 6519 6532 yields 0.06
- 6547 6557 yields 0.36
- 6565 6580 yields 0.71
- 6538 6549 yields 0.73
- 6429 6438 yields 0.31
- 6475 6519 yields 0.70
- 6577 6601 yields 0.03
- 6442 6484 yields -0.42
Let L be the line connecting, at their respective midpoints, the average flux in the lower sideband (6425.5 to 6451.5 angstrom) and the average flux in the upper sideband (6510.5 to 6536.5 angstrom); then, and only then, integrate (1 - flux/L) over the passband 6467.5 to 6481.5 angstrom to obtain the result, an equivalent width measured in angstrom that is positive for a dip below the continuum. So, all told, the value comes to -0.5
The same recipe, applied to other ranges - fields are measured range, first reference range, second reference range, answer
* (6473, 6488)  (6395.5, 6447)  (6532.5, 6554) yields -0.5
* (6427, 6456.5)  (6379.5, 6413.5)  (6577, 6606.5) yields -0.3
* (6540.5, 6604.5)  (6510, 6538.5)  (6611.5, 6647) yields 1.1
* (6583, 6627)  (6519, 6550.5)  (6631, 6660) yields -1.2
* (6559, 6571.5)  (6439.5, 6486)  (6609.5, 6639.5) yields 0.2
